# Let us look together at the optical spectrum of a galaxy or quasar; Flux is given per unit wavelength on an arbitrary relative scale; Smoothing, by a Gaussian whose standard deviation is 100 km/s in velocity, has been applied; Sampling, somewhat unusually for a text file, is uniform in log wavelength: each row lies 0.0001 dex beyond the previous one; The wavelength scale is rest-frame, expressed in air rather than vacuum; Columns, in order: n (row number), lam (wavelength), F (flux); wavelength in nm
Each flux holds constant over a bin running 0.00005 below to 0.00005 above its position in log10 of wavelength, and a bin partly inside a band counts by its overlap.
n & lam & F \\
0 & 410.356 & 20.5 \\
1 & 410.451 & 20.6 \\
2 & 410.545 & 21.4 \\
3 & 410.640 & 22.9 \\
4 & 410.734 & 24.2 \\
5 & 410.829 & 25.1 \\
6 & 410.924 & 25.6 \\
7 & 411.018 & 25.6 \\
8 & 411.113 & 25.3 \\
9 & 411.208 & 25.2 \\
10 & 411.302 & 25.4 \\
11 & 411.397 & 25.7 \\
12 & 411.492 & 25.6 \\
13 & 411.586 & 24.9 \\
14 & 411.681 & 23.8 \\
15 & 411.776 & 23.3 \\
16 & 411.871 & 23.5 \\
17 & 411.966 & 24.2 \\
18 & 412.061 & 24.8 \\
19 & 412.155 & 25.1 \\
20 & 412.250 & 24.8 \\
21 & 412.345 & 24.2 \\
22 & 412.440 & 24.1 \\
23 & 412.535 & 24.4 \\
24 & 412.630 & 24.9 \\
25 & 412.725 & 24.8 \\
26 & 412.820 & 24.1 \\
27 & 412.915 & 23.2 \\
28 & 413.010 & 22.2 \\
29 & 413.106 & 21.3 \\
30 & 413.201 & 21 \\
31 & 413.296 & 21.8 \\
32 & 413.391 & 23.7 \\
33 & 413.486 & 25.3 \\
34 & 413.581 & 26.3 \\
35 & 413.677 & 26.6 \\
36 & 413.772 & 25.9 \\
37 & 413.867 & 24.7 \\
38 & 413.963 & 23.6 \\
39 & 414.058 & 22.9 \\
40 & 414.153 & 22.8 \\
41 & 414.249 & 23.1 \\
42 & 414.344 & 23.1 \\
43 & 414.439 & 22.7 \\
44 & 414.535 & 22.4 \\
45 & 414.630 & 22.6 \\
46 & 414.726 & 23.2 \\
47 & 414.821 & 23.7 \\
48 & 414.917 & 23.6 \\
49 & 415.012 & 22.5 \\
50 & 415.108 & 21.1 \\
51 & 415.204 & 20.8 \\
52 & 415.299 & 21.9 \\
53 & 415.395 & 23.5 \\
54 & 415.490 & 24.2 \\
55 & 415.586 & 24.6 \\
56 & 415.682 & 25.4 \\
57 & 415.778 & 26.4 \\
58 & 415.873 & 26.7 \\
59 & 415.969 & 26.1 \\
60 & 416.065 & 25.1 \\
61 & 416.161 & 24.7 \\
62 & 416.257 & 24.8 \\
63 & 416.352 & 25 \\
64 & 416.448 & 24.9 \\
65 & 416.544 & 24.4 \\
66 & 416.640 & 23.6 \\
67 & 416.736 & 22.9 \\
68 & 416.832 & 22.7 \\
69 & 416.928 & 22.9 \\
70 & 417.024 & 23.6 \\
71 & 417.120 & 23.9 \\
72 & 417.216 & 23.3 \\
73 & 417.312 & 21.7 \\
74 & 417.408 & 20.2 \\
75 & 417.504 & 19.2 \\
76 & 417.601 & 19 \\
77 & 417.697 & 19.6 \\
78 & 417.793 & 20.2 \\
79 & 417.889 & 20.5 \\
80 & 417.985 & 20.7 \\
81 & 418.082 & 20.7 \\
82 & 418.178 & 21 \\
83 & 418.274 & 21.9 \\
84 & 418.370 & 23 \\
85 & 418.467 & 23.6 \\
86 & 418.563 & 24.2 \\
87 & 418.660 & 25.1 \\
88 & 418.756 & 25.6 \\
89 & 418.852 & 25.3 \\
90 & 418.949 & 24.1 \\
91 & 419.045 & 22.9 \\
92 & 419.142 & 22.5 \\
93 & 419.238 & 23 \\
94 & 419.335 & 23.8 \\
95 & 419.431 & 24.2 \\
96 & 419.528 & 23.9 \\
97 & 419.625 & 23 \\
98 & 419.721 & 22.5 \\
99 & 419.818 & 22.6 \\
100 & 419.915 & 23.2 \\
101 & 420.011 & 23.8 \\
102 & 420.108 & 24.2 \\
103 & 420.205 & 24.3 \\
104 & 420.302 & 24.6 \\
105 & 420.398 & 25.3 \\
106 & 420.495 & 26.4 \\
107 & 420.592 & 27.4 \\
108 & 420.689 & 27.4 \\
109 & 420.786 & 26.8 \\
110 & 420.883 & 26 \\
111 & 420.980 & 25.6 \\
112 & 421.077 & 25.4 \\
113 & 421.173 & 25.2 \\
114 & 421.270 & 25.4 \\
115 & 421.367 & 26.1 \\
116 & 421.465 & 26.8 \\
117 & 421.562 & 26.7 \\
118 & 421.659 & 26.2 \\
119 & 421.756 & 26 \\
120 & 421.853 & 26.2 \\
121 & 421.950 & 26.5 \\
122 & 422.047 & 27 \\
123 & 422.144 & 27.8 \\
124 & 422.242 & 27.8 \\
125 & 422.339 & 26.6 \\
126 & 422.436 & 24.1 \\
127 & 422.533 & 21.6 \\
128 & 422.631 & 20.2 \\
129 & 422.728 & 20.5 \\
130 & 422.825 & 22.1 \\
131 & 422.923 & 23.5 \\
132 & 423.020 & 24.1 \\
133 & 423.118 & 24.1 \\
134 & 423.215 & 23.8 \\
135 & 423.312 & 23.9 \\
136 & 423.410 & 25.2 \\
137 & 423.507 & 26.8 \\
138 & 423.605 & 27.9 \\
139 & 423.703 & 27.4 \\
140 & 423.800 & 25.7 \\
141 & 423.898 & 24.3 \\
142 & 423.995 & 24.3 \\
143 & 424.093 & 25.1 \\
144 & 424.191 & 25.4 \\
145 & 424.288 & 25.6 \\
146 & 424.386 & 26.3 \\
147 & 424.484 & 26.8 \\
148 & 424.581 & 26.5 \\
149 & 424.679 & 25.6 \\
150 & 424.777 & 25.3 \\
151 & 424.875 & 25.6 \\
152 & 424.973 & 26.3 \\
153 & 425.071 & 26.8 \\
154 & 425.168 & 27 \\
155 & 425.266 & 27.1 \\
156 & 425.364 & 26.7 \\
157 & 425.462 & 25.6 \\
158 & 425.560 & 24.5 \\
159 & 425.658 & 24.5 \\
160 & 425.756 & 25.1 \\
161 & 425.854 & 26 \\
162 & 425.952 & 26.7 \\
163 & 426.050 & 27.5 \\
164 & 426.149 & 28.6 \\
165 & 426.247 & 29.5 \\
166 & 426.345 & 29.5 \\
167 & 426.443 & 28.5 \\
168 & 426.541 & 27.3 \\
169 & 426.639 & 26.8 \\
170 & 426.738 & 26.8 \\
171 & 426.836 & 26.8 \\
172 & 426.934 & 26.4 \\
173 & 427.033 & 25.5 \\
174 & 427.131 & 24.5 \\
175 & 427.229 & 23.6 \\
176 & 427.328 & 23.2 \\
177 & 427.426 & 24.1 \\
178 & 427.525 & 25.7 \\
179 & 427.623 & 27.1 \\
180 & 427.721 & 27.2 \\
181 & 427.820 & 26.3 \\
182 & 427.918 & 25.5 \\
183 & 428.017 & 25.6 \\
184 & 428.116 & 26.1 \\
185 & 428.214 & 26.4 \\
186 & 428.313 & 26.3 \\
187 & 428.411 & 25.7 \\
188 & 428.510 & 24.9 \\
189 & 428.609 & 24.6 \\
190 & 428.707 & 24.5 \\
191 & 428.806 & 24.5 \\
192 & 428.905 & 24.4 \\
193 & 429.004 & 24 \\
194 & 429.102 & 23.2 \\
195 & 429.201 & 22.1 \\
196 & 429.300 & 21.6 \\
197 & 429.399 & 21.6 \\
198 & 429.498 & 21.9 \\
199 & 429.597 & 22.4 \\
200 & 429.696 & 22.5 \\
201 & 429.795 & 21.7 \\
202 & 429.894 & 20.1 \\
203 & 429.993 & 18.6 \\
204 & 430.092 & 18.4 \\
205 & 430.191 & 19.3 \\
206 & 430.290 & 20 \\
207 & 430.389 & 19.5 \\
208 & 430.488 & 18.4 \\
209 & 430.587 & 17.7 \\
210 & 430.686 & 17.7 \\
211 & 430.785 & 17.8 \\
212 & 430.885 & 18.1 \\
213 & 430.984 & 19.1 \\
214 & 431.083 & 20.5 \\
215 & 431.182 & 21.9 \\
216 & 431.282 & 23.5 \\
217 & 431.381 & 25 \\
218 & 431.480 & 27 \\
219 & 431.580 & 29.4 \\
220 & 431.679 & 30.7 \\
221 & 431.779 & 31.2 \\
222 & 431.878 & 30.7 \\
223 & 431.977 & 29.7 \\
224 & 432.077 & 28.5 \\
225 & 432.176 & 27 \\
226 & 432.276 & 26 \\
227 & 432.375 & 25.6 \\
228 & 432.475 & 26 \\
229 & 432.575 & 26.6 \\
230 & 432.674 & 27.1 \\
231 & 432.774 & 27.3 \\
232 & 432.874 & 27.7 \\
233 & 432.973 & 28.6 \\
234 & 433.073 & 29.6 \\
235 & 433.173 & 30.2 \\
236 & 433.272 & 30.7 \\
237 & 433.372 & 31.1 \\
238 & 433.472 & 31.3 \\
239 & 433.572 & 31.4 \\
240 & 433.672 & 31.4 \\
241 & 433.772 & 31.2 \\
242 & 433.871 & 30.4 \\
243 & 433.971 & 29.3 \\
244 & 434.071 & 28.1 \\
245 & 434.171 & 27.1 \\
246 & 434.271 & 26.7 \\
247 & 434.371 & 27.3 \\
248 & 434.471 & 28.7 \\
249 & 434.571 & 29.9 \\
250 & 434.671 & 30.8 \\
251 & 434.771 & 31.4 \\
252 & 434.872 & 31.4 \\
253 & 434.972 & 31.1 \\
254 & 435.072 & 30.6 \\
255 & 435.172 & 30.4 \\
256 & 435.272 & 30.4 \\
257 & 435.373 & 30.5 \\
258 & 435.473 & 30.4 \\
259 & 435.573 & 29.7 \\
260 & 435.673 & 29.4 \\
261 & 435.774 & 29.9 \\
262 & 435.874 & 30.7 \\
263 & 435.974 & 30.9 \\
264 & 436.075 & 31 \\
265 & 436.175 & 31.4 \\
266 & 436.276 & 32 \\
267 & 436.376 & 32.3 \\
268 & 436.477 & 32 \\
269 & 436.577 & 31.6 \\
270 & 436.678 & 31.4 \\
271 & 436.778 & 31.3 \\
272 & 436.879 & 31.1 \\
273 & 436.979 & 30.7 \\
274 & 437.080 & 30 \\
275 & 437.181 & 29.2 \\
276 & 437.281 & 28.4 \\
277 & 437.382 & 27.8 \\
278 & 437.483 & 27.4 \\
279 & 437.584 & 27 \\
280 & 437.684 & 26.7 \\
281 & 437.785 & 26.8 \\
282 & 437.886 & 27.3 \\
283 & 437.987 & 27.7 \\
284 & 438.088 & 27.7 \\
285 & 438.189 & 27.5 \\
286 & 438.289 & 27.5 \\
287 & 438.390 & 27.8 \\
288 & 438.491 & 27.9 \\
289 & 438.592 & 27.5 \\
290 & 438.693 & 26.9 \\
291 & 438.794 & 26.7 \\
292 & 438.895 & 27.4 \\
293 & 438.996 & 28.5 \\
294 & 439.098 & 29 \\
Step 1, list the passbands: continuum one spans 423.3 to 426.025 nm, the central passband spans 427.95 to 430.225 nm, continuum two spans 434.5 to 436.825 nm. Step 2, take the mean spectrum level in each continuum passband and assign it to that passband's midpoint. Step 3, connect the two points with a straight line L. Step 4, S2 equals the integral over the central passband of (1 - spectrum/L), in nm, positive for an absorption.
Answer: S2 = 0.39 nm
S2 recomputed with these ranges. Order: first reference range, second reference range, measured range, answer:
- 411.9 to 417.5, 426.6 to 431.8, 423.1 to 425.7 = -0.24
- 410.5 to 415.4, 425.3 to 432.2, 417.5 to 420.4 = 0.15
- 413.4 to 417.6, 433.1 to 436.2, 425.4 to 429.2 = 0.25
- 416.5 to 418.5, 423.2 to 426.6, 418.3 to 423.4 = -0.18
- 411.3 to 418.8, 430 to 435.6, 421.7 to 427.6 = -0.09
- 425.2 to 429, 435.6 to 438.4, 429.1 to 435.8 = 0.41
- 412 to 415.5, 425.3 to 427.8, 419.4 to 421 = 0.01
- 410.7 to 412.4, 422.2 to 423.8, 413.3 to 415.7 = 0.11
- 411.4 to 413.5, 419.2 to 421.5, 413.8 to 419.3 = 0.28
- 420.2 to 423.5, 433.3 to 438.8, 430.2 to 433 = 0.37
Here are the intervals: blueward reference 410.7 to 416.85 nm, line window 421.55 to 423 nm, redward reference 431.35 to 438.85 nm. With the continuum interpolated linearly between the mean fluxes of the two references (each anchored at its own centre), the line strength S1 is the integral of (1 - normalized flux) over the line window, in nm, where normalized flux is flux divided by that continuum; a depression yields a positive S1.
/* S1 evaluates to 0.07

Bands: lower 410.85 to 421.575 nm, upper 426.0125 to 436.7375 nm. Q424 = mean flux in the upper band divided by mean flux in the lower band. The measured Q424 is 1.11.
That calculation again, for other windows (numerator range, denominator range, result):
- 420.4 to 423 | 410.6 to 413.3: 1.05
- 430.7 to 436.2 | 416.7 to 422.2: 1.18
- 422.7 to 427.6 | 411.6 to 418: 1.10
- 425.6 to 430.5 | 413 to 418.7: 1.06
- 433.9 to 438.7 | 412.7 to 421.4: 1.24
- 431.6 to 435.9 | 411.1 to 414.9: 1.23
